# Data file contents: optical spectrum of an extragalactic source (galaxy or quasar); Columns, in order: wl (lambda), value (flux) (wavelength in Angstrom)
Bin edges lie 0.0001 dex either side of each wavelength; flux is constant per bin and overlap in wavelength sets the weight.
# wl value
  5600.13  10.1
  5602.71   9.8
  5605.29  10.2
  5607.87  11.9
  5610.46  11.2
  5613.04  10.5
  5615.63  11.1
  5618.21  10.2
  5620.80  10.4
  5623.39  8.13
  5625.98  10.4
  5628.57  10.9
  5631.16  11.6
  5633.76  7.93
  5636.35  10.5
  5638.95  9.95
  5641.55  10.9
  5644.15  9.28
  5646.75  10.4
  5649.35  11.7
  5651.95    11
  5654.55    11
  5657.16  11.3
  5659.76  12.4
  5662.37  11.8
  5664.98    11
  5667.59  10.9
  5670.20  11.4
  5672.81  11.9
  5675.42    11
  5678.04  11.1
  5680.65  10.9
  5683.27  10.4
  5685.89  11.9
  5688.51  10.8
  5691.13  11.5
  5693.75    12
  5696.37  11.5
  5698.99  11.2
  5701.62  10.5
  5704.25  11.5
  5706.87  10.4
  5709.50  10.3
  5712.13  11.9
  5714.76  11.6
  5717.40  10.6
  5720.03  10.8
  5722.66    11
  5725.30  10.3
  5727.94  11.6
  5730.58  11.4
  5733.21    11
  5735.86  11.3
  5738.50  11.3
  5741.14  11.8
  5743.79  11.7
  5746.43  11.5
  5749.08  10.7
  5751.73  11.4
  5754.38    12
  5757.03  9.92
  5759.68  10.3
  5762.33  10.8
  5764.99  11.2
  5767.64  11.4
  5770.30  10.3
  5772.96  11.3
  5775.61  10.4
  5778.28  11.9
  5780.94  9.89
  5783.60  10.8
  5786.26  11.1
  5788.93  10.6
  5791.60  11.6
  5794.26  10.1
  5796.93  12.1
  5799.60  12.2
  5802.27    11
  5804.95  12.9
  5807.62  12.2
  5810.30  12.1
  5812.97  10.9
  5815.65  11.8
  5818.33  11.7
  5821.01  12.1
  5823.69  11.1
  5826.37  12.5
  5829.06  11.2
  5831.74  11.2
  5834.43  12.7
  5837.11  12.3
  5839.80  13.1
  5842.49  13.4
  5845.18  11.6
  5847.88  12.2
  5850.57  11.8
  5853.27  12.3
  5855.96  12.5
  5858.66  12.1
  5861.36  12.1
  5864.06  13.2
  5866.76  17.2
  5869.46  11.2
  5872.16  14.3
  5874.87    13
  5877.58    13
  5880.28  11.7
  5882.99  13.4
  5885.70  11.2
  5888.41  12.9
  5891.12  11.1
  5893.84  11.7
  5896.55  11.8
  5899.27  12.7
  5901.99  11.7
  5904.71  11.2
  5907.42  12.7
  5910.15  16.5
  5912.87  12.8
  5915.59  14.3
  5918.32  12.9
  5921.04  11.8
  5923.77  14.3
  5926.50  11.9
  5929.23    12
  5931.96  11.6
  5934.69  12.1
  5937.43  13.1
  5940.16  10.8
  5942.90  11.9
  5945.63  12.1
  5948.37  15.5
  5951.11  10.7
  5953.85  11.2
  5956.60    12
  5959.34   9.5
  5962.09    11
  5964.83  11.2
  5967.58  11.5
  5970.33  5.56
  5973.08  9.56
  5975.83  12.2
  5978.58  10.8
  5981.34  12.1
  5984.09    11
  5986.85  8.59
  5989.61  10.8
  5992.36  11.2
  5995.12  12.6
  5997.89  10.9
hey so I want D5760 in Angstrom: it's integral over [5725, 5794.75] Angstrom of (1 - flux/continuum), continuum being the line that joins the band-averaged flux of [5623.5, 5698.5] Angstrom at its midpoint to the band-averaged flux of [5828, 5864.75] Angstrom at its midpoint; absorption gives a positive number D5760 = 3.55 Angstrom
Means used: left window 10.9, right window 12.3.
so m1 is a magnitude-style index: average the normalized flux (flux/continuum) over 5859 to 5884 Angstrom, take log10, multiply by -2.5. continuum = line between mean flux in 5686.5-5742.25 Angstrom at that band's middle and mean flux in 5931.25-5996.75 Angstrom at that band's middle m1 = -0.18 mag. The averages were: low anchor 11.2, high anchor 11.2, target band 13.2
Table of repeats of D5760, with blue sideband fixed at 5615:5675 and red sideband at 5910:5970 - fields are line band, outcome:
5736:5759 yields -0.2 Angstrom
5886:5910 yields -0.5 Angstrom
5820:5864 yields -2.0 Angstrom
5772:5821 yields 0.1 Angstrom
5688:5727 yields -0.3 Angstrom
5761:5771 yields 0.3 Angstrom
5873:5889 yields -1.0 Angstrom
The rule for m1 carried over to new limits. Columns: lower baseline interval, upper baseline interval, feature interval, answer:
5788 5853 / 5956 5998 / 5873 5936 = -0.12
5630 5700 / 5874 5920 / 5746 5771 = 0.07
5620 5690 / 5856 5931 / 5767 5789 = 0.09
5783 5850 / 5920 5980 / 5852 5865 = -0.07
